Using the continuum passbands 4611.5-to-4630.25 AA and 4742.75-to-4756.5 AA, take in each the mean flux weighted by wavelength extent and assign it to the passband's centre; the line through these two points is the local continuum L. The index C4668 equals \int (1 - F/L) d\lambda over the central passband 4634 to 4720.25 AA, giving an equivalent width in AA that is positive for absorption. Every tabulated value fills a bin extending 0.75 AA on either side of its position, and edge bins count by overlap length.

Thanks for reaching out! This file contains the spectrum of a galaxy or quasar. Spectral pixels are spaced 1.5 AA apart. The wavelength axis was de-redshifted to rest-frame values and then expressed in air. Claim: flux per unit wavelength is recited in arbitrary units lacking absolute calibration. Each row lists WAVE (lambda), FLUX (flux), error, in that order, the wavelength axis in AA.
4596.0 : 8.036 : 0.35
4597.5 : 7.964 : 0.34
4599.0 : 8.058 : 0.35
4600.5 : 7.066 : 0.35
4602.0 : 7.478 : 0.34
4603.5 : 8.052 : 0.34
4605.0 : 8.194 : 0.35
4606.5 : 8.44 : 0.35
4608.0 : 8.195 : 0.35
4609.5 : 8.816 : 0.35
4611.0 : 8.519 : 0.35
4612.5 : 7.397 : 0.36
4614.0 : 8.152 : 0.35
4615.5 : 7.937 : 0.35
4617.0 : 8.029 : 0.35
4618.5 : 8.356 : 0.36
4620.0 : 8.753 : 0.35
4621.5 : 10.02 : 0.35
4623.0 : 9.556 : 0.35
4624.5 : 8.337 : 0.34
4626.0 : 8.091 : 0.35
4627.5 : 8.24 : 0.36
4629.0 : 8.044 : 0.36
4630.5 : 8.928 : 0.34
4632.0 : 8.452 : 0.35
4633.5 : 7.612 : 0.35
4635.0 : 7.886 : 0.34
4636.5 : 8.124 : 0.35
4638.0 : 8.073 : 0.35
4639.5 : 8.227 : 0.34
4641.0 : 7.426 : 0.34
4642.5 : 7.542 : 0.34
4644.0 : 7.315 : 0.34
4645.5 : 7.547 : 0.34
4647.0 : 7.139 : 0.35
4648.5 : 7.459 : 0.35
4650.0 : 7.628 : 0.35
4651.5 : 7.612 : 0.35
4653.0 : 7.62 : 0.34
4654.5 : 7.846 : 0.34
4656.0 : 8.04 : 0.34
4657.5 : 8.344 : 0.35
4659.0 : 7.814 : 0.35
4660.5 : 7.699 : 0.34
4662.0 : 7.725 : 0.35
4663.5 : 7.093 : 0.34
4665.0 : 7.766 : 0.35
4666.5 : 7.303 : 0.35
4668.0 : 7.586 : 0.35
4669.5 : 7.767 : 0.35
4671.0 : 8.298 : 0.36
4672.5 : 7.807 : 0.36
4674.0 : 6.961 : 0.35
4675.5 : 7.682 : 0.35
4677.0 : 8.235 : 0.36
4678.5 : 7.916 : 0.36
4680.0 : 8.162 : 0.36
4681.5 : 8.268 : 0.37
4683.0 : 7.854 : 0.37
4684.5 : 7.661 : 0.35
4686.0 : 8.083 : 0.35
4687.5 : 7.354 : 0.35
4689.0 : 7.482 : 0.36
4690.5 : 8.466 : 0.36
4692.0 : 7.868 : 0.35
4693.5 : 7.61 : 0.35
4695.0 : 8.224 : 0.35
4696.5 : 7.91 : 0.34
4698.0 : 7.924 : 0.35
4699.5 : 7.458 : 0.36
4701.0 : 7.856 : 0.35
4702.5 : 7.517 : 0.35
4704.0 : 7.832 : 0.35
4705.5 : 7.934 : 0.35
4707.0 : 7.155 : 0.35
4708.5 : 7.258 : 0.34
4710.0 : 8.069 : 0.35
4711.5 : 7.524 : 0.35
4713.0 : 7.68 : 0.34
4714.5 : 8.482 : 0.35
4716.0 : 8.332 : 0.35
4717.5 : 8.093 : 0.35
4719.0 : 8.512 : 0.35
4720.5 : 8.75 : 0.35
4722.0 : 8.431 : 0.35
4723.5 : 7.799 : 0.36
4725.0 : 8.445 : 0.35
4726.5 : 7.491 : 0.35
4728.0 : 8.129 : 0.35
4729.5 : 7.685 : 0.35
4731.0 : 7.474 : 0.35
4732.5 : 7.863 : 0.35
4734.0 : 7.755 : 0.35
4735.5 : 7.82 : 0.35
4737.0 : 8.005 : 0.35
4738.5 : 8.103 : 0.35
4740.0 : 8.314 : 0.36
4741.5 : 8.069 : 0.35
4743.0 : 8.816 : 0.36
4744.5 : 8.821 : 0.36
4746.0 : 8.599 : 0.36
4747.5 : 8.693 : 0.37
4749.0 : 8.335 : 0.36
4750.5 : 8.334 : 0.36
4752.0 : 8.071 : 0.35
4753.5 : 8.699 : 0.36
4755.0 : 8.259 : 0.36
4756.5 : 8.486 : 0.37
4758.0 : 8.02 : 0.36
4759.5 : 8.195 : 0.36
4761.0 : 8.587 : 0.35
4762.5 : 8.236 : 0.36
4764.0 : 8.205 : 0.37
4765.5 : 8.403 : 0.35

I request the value 6.76 AA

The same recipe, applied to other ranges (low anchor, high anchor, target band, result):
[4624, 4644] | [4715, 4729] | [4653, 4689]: 1.5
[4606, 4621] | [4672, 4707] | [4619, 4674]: 0.9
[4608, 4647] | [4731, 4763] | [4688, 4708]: 1.1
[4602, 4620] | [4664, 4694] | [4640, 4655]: 0.9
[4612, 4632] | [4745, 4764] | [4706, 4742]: 1.8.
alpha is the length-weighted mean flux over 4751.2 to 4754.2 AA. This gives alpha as 8.38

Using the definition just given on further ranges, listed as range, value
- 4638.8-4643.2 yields 7.73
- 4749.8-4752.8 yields 8.21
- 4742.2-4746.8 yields 8.74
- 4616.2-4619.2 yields 8.19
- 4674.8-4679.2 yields 7.95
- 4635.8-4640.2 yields 8.14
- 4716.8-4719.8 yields 8.31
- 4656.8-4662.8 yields 7.89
